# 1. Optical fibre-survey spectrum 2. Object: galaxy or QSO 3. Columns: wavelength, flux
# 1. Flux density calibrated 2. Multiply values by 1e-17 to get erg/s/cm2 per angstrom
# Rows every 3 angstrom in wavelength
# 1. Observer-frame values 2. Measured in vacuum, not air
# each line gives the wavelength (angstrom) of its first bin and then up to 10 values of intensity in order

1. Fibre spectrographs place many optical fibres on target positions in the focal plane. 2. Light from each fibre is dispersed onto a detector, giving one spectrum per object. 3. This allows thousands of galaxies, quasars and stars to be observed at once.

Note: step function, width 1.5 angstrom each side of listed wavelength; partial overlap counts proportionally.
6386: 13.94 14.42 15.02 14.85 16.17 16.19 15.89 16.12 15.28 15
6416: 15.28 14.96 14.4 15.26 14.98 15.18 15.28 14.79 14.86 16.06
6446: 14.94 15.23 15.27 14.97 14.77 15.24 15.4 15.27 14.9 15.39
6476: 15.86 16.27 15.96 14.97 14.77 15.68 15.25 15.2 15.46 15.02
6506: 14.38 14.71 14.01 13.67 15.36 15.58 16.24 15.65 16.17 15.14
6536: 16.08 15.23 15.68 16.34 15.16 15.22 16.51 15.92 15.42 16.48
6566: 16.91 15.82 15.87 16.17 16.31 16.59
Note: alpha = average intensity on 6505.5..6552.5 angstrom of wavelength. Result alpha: 15.3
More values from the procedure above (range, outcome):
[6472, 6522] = 15.1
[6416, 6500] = 15.2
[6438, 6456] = 15.2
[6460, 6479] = 15.4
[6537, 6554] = 15.6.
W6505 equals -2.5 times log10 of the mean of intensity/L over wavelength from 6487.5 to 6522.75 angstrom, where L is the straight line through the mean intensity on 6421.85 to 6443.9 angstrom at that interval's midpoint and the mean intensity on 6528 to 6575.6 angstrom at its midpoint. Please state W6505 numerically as 0.05 mag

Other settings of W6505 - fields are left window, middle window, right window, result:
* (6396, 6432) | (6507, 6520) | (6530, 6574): 0.09 mag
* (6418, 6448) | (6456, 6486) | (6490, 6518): -0.03 mag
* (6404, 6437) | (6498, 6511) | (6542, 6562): 0.05 mag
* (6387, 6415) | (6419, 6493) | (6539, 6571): 0.03 mag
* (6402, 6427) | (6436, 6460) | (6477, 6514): 0.01 mag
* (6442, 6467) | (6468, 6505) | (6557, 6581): 0.01 mag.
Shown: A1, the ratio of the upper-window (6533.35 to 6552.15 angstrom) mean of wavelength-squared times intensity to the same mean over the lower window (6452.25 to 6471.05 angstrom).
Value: 1.1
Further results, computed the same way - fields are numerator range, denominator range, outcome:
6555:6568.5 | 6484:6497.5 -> 1.09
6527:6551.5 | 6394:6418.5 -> 1.05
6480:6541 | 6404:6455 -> 1.03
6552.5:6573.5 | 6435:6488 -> 1.09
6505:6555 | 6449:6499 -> 1.02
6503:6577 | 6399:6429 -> 1.05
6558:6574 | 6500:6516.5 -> 1.13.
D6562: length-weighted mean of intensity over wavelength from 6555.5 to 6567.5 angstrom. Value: 16.2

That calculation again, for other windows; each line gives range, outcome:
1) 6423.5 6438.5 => 15.1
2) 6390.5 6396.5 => 14.9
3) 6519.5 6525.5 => 15.9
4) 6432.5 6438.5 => 15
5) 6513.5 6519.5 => 14.5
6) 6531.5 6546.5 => 15.7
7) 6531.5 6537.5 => 15.6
